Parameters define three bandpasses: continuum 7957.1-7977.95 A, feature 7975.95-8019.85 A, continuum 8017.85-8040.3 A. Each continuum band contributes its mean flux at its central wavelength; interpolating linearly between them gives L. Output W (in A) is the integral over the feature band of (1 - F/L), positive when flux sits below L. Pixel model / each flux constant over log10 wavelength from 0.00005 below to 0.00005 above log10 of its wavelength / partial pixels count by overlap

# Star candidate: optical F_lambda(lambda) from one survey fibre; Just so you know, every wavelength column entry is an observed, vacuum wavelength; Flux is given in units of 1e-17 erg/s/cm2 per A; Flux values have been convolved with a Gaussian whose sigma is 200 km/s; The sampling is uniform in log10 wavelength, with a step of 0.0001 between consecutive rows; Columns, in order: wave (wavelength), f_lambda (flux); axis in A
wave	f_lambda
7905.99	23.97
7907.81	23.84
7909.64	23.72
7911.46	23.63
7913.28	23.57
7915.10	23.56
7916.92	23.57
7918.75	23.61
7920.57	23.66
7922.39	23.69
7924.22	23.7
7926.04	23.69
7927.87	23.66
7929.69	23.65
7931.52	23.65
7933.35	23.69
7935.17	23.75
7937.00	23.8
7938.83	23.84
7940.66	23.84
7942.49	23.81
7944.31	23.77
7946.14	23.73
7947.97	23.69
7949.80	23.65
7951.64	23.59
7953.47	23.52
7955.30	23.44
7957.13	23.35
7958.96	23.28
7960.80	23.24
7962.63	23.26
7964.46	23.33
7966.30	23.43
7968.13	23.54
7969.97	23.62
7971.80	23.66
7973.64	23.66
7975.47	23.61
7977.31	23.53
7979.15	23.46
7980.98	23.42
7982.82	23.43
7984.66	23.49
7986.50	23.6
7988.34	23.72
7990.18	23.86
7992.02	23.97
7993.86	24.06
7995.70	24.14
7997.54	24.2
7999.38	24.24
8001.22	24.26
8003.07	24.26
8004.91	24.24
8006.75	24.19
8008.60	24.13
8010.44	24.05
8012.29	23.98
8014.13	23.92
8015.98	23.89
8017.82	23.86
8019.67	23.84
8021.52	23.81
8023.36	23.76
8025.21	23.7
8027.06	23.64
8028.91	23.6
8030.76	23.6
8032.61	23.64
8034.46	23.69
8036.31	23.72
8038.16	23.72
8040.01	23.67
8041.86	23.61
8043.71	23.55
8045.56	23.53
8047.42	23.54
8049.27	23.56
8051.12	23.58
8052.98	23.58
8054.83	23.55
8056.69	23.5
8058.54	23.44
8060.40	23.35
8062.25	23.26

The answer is -0.6 A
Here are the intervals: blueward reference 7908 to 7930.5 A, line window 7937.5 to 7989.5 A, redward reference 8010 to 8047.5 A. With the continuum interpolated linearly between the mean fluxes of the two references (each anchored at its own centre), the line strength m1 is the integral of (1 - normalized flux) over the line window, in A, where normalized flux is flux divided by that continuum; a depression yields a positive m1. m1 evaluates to 0.3 A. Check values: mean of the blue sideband 23.6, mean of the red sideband 23.7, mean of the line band 23.6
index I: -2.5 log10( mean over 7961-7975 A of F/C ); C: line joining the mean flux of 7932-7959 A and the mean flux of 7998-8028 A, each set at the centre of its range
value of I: 0.01 mag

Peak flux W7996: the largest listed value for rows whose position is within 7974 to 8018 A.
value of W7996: 24.26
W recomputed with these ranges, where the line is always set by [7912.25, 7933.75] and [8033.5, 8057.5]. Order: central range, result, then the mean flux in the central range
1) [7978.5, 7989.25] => 0.0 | 23.5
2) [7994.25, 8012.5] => -0.4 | 24.2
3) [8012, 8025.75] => -0.1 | 23.9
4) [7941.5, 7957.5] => 0.0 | 23.6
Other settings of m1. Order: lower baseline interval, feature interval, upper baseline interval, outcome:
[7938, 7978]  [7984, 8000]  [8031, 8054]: -0.23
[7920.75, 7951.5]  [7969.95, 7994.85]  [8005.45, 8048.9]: 0.10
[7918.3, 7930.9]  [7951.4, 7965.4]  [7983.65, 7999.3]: 0.25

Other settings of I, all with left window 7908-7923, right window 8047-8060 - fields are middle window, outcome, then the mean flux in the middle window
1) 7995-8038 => -0.017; 23.9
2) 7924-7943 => -0.005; 23.7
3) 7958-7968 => 0.013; 23.3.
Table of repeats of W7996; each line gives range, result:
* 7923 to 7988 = 23.84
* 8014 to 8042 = 23.92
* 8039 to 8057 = 23.67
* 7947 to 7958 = 23.69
